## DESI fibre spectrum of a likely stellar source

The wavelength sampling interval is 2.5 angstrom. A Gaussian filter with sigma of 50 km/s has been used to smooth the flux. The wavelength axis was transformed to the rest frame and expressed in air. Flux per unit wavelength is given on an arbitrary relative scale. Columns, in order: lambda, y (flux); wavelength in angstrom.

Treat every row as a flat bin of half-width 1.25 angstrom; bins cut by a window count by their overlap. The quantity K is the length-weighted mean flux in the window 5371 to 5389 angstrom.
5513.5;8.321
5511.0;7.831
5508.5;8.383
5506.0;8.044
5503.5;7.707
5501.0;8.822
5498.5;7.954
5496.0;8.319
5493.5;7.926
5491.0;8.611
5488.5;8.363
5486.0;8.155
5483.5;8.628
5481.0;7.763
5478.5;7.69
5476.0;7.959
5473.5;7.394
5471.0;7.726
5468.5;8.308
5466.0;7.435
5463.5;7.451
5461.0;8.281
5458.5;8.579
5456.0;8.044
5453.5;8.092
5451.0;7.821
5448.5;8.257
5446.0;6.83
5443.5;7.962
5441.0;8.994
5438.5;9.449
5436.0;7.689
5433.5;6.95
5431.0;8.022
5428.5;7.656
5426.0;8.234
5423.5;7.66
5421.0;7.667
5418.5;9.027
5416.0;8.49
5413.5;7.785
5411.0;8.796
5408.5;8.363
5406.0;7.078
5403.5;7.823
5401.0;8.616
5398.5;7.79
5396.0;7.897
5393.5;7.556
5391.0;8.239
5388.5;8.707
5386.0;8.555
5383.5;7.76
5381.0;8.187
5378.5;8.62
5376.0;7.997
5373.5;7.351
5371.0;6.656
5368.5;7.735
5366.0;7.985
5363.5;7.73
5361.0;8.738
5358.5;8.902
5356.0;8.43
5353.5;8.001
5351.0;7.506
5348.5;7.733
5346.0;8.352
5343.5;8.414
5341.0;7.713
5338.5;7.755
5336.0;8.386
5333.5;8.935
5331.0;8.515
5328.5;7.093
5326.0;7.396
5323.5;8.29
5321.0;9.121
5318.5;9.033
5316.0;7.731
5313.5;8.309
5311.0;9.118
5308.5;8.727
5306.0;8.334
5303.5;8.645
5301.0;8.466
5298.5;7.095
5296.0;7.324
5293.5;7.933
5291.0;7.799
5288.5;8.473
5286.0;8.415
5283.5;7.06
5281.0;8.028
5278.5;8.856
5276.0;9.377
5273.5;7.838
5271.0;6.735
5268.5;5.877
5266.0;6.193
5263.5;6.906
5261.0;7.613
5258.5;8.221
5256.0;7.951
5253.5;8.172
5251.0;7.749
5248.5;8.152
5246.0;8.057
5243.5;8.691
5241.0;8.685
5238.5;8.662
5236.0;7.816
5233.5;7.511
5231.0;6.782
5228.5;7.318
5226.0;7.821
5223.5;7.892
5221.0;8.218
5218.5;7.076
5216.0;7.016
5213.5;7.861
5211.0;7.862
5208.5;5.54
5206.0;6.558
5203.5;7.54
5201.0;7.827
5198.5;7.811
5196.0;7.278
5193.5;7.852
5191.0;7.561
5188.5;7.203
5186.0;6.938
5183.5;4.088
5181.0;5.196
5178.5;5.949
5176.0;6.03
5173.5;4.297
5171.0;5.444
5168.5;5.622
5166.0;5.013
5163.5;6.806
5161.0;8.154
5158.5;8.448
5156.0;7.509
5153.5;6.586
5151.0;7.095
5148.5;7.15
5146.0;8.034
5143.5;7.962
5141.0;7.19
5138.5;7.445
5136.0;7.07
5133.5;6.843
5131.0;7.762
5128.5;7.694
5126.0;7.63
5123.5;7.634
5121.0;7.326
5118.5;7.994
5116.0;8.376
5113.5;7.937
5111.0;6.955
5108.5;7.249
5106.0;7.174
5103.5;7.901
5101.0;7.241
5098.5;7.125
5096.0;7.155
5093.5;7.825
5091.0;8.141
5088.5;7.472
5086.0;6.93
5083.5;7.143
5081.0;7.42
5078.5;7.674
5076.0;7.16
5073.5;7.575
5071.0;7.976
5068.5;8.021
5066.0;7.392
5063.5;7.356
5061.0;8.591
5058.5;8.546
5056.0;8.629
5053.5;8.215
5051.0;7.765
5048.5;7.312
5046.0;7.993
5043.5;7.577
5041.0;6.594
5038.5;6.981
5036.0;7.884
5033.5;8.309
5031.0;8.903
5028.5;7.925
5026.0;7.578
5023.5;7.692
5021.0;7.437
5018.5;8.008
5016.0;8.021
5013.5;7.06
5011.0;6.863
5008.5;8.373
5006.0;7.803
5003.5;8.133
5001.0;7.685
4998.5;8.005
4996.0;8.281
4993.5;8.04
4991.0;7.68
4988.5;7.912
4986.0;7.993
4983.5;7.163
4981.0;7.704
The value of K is 8.04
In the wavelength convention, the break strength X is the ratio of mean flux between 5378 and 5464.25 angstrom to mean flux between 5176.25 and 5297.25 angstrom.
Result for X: 1.08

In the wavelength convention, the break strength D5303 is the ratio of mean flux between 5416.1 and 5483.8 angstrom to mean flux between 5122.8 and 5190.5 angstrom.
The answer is 1.18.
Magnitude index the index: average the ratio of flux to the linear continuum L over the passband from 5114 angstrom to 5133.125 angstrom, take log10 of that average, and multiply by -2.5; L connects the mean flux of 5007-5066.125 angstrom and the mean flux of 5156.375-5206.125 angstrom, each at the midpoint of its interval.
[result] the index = -0.10 mag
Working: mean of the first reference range 7.8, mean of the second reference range 6.6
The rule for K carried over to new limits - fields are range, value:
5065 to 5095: 7.56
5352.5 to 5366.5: 8.32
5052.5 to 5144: 7.61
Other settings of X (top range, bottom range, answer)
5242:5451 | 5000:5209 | 1.09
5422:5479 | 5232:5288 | 1.01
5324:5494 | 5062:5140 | 1.07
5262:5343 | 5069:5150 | 1.06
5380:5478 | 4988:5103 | 1.04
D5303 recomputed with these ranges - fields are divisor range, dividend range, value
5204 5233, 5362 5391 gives 1.09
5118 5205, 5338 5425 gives 1.16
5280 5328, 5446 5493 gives 0.98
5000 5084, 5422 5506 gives 1.03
